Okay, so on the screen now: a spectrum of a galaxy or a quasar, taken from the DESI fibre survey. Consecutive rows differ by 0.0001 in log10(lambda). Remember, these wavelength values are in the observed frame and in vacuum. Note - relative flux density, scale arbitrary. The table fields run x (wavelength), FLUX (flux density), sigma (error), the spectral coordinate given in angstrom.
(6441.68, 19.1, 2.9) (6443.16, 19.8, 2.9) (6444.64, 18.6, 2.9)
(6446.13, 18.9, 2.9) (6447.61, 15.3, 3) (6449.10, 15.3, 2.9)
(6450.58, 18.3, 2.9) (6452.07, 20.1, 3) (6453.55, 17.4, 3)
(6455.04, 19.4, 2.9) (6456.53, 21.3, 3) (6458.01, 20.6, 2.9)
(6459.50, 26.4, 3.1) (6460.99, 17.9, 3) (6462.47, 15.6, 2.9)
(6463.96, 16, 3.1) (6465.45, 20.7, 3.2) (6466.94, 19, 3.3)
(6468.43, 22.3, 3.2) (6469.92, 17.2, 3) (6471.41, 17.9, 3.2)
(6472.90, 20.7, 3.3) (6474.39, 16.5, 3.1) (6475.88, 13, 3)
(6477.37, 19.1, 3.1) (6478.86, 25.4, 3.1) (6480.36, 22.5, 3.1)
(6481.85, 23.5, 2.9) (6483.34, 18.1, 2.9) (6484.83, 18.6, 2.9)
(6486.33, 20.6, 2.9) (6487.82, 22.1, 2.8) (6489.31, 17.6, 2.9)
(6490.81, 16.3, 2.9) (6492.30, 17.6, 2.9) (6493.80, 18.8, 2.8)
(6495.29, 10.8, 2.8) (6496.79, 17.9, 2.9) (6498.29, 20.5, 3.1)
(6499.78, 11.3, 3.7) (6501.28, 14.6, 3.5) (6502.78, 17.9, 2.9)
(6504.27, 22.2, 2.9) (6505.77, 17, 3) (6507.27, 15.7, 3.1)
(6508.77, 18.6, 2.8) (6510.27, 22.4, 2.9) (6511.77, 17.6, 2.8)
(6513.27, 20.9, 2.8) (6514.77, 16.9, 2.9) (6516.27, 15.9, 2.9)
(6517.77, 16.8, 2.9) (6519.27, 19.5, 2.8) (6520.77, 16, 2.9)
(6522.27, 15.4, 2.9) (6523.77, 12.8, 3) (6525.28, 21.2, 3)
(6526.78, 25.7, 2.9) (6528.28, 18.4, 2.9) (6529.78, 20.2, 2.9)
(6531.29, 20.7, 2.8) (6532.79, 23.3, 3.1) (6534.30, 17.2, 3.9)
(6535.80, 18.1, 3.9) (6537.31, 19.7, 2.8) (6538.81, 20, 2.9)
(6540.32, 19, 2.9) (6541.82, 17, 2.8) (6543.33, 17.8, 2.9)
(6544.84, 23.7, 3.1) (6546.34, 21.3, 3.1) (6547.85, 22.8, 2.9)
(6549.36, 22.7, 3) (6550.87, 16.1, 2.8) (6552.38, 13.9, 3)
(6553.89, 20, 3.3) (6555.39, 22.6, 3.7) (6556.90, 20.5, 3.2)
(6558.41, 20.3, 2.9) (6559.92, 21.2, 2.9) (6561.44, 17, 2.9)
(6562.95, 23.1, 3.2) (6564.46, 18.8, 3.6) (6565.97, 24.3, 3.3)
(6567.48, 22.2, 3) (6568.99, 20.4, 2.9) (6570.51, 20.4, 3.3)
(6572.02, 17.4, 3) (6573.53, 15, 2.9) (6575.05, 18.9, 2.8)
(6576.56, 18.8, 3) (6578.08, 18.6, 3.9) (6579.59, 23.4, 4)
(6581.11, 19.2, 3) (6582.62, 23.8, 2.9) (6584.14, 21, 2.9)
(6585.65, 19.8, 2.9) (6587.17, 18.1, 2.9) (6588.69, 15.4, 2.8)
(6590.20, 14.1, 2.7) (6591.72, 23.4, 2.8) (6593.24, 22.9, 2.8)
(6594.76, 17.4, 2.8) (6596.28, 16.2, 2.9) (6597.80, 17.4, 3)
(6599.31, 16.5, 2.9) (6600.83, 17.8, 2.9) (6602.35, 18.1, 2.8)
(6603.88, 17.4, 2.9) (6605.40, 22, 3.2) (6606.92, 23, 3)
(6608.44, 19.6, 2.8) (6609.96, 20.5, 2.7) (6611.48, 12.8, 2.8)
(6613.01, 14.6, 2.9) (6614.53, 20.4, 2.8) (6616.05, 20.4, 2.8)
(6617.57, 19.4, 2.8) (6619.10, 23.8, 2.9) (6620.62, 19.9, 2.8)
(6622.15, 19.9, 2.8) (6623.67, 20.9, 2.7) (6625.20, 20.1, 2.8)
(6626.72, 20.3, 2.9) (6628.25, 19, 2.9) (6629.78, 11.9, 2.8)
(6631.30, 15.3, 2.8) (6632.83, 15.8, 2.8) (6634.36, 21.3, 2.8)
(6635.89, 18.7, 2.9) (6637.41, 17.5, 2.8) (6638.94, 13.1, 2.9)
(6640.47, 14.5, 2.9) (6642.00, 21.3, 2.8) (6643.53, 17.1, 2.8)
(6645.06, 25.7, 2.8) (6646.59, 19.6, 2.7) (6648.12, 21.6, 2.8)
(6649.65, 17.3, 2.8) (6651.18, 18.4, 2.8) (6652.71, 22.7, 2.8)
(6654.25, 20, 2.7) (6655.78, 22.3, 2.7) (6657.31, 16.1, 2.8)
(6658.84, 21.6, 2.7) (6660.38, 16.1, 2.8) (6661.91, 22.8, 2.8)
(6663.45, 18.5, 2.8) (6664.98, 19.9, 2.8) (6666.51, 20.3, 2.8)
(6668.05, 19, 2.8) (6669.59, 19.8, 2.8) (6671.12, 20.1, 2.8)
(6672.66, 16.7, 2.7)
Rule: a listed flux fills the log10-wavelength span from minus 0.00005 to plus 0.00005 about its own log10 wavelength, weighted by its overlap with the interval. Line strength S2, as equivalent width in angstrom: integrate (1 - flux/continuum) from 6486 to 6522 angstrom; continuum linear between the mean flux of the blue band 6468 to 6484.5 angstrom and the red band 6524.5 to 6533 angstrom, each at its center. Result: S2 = 5.1 angstrom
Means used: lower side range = 19.6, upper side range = 21.4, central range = 17.7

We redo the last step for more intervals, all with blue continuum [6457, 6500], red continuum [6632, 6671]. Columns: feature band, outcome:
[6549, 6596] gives -1.4 angstrom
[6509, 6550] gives -0.8 angstrom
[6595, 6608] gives 0.4 angstrom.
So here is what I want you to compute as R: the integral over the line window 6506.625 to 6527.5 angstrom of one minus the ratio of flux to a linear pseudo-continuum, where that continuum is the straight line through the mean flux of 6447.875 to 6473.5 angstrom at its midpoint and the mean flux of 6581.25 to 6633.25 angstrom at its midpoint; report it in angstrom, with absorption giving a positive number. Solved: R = 0.82 angstrom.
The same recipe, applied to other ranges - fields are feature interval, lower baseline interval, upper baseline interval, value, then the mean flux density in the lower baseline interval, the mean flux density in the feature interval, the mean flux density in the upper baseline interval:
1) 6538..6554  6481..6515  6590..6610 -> -0.73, 18.2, 19.5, 19.1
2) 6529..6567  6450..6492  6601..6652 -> -1.88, 19.4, 20.1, 18.8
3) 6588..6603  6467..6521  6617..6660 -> 0.75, 18.4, 17.9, 19.1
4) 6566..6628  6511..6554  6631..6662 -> -1.21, 19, 19.3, 19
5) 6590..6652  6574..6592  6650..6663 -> 2.76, 19.4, 18.7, 19.9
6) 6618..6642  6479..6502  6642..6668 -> 1.81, 18.2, 18.2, 20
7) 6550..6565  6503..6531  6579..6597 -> -0.22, 18.5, 19.4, 19.5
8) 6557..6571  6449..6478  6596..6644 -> -1.76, 18.8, 20.8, 18.4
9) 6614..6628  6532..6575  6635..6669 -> -0.76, 19.8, 20.5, 19.3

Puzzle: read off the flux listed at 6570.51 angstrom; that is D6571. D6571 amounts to 20.4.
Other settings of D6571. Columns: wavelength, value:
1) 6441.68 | 19.1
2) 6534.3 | 17.2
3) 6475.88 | 13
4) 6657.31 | 16.1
